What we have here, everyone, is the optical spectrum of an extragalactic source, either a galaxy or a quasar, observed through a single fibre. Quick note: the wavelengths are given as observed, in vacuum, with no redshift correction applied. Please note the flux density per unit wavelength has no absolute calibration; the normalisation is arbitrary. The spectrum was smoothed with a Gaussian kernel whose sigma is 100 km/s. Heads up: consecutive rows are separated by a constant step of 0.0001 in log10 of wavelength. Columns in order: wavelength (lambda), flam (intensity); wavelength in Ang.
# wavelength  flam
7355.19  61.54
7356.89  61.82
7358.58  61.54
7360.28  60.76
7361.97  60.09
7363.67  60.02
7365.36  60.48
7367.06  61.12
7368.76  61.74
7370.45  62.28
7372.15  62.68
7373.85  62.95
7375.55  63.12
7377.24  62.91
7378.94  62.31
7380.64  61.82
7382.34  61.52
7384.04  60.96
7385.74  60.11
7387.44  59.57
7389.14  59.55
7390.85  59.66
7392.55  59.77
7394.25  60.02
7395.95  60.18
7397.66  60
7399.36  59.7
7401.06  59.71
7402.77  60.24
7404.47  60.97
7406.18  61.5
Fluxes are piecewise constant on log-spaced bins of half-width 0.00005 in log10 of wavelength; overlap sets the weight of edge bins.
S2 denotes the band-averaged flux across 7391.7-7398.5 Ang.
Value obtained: 60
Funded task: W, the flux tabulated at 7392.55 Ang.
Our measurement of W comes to 59.77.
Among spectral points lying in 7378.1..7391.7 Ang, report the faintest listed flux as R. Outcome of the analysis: 59.55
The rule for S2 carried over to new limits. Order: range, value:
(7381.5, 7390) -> 60.3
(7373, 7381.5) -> 62.6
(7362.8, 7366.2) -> 60.3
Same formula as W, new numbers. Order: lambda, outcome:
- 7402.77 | 60.24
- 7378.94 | 62.31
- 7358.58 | 61.54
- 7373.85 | 62.95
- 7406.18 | 61.5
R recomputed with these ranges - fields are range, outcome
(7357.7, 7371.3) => 60.02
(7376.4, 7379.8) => 62.31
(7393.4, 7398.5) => 60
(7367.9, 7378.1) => 61.74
